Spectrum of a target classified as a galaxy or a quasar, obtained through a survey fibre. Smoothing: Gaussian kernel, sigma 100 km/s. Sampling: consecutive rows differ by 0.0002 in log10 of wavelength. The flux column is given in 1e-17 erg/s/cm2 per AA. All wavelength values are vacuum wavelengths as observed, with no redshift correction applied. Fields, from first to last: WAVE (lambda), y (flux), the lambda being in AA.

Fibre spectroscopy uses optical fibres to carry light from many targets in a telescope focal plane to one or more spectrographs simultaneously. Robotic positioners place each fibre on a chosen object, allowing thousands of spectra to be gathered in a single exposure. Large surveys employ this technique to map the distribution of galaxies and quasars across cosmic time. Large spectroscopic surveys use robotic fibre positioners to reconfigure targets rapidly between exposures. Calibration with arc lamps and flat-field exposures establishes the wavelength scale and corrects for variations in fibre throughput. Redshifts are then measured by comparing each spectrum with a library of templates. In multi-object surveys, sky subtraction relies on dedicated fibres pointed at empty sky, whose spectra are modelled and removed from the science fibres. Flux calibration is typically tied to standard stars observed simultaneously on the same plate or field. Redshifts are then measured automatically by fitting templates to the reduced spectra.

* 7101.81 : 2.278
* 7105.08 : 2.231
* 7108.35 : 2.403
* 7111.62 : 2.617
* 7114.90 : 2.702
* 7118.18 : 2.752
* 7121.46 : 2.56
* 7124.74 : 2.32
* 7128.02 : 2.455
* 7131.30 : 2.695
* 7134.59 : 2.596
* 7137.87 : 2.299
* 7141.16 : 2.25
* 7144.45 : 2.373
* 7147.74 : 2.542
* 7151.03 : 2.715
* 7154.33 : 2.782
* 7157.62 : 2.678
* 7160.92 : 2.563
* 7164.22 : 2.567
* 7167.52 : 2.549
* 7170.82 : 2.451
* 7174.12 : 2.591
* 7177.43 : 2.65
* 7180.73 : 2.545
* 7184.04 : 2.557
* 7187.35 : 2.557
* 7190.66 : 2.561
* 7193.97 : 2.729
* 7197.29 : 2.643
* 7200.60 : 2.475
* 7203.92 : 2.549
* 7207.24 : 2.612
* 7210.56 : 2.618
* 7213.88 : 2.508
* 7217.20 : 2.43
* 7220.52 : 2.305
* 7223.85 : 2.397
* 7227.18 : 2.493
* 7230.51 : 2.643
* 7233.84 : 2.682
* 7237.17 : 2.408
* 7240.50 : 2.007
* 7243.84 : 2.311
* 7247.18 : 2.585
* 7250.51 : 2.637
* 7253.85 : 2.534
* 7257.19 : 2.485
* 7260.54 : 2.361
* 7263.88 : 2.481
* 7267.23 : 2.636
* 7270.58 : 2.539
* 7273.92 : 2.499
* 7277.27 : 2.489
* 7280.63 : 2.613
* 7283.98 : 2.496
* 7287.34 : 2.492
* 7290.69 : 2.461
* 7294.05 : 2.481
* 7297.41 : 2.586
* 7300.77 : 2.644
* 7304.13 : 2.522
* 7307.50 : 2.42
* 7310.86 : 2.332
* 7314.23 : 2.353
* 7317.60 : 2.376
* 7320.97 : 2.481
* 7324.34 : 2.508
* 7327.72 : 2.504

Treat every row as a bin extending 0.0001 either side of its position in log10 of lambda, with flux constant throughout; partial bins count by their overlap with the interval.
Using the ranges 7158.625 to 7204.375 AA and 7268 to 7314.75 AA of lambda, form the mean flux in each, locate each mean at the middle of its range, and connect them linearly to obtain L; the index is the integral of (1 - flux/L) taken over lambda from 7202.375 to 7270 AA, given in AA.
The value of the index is 1.4 AA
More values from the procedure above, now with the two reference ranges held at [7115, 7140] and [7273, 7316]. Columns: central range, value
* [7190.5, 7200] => -0.5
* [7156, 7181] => -0.5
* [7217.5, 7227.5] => 0.5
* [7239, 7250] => 0.7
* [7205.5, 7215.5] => -0.3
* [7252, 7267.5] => 0.1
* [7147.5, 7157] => -0.7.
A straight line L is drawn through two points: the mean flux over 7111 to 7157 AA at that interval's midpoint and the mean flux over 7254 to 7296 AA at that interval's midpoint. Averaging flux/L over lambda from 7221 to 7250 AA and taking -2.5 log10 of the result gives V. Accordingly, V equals 0.032 mag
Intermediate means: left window 2.55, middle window 2.44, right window 2.5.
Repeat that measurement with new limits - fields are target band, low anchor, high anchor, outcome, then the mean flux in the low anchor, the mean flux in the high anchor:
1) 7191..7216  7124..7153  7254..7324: -0.04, 2.48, 2.49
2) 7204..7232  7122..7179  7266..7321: 0.01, 2.53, 2.49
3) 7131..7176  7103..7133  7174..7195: 0.01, 2.52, 2.6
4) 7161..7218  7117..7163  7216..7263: -0.03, 2.54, 2.45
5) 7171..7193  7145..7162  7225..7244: 0.00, 2.64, 2.43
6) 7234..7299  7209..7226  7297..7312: 0.00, 2.45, 2.5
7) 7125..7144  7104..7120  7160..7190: 0.05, 2.55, 2.56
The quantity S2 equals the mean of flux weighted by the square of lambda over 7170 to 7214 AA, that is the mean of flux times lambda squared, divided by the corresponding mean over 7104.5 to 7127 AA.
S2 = 1.0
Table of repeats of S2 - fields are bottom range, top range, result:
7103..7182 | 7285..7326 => 1.02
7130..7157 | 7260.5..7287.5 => 1.03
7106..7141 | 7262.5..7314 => 1.04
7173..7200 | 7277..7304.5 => 1.00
